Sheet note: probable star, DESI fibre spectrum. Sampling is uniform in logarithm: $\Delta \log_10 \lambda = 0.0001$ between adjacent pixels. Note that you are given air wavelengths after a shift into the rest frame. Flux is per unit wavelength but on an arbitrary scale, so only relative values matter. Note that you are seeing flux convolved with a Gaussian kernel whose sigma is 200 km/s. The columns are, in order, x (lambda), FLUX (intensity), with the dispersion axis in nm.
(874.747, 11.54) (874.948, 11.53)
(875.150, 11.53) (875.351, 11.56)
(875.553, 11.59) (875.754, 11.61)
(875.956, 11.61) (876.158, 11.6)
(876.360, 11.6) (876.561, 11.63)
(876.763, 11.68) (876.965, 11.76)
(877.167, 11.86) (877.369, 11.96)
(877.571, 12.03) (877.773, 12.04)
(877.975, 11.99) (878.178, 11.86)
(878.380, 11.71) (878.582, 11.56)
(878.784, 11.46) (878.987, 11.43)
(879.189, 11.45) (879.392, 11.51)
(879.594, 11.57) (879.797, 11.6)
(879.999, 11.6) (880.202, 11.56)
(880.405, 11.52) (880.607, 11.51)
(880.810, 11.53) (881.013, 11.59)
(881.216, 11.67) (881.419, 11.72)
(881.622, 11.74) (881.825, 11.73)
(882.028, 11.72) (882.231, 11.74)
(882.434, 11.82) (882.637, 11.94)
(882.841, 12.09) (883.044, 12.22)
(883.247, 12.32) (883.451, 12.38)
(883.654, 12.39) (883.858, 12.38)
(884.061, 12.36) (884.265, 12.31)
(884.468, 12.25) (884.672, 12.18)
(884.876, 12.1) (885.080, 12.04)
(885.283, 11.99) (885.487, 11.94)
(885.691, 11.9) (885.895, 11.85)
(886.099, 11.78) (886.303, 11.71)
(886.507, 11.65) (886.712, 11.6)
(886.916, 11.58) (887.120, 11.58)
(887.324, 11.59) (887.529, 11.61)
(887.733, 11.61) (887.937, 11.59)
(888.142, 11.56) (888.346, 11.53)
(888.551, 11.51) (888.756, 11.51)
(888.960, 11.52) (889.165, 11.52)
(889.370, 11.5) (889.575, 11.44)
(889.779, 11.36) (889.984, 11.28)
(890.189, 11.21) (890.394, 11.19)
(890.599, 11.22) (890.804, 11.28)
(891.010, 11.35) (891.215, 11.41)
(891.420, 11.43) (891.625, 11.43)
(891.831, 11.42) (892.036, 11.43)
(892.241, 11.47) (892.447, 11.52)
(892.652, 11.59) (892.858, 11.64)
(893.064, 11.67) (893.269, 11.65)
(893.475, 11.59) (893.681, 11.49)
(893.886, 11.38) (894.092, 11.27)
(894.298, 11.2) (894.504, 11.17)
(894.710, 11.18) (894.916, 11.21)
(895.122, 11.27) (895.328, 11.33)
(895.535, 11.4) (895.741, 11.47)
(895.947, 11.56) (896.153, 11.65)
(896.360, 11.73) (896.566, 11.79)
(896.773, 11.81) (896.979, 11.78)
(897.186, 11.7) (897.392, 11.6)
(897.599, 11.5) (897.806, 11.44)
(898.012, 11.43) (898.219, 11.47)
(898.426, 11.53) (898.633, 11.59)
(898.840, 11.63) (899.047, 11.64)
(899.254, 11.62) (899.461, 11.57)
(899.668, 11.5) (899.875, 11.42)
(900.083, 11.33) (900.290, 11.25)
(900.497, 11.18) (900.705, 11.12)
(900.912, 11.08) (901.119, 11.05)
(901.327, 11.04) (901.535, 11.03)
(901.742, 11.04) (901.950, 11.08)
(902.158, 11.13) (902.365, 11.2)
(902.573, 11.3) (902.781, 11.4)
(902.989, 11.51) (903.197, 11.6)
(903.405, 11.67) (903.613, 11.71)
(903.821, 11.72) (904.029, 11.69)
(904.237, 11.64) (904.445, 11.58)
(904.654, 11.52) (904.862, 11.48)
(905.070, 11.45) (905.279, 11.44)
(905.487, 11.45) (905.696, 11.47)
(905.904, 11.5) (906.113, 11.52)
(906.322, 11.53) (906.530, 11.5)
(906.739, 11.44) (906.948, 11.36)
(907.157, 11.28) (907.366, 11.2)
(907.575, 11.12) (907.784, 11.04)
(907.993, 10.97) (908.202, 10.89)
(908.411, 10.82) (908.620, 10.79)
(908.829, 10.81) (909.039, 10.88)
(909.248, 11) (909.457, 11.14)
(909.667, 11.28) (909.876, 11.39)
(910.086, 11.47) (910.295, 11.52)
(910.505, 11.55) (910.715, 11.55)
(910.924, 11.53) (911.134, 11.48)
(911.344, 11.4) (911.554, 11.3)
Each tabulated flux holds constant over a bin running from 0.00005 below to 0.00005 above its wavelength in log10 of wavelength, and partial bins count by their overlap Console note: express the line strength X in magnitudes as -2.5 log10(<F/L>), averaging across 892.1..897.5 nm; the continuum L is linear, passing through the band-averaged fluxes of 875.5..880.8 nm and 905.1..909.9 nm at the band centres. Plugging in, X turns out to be -0.009 mag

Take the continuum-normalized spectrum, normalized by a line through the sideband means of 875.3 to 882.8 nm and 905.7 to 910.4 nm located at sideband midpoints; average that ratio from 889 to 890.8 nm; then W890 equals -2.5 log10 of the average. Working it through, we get 0.02 mag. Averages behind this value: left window 11.7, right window 11.2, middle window 11.3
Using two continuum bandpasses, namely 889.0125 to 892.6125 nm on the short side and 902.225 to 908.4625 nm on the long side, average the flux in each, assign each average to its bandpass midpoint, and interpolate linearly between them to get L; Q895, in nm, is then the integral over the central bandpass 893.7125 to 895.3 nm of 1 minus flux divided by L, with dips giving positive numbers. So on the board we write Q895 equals 0.02 nm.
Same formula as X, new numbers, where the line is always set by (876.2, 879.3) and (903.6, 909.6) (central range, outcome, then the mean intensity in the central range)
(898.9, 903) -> 0.01 mag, 11.3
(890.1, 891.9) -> 0.02 mag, 11.3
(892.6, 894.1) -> 0.00 mag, 11.5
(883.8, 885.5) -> -0.05 mag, 12.2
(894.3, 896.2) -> 0.01 mag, 11.3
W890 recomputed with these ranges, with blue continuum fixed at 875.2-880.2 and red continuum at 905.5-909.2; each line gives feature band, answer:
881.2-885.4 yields -0.044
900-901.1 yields 0.011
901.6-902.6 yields 0.013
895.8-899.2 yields -0.025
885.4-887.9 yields -0.016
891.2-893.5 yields -0.009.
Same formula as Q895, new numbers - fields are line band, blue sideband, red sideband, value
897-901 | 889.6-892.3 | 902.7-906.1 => 0.00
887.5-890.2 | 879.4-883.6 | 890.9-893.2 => 0.02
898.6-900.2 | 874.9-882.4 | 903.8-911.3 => -0.02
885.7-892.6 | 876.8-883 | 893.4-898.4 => 0.05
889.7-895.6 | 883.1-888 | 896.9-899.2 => 0.18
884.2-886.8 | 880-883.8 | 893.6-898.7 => -0.04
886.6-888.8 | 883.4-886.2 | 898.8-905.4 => 0.08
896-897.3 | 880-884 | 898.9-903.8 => -0.03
